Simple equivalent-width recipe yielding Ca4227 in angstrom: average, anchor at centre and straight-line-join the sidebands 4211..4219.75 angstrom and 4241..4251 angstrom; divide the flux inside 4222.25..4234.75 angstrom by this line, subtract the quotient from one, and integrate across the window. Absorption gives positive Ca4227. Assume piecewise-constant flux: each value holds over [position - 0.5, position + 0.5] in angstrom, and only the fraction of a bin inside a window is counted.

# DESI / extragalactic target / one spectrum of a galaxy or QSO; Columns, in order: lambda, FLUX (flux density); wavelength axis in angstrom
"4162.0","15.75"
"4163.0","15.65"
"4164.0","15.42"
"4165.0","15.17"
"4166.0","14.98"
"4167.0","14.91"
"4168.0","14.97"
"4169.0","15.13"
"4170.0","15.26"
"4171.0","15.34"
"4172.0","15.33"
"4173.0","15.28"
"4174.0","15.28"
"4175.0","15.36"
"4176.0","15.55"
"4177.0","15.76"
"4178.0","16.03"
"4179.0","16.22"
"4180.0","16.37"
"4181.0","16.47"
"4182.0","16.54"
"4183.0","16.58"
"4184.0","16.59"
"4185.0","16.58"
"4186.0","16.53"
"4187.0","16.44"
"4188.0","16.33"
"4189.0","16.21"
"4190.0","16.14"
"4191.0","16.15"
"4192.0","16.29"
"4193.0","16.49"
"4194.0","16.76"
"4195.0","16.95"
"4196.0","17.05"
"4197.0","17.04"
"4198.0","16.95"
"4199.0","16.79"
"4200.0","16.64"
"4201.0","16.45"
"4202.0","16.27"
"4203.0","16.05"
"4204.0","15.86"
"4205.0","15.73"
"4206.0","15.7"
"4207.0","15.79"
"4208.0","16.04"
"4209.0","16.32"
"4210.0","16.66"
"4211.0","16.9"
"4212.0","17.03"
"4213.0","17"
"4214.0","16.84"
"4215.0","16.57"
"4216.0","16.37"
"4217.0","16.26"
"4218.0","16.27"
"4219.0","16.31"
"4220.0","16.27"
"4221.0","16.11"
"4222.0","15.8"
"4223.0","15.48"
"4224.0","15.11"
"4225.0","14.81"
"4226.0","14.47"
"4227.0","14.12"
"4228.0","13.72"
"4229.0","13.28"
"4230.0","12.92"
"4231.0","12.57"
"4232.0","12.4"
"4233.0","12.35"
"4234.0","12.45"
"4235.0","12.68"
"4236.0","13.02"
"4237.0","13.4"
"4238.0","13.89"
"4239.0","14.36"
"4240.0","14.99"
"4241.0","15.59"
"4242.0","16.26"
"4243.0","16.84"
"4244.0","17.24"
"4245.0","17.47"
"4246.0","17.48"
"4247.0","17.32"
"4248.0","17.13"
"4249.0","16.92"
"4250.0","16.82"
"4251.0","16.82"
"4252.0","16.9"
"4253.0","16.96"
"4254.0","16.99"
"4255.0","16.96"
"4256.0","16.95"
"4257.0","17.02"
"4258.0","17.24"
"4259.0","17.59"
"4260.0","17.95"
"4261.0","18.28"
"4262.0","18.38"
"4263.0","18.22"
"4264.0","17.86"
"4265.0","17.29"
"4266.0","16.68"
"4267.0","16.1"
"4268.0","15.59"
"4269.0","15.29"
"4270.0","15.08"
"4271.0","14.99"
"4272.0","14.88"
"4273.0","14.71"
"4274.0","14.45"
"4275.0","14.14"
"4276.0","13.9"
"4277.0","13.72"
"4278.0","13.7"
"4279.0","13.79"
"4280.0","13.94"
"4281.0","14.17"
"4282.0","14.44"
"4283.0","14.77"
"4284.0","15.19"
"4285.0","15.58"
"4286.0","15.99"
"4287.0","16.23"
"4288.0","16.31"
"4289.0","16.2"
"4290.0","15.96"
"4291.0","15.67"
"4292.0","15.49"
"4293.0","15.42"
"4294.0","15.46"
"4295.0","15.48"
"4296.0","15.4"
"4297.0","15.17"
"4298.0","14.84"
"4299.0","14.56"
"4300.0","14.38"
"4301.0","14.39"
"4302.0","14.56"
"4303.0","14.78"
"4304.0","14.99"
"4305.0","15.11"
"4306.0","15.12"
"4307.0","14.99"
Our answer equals 2.3 angstrom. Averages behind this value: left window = 16.6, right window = 17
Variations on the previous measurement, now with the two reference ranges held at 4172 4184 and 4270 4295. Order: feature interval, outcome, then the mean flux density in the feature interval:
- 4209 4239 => 1.3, 14.9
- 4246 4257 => -1.3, 17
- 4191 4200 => -0.5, 16.7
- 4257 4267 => -1.6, 17.6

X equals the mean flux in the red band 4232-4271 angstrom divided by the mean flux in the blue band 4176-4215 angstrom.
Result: 1.0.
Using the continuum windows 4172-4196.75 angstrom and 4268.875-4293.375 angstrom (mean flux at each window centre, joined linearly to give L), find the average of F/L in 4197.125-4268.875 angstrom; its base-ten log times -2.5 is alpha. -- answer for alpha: -0.03 mag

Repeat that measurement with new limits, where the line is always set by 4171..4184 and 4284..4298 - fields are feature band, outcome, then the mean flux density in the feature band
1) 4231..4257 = 0.013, 15.6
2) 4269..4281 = 0.099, 14.3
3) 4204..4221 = -0.035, 16.4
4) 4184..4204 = -0.043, 16.5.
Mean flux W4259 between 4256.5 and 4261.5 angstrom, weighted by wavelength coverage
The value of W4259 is 17.6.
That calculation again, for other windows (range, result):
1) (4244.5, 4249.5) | 17.3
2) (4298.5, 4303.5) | 14.5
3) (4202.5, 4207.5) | 15.8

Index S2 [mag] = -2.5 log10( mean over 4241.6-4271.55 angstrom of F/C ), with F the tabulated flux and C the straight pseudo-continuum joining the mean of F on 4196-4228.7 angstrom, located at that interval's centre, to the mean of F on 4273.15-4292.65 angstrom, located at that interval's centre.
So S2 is -0.11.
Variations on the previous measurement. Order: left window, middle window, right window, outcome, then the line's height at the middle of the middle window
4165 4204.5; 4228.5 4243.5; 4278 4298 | 0.14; 15.7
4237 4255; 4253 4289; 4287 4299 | 0.01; 16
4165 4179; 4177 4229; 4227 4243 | -0.12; 14.5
